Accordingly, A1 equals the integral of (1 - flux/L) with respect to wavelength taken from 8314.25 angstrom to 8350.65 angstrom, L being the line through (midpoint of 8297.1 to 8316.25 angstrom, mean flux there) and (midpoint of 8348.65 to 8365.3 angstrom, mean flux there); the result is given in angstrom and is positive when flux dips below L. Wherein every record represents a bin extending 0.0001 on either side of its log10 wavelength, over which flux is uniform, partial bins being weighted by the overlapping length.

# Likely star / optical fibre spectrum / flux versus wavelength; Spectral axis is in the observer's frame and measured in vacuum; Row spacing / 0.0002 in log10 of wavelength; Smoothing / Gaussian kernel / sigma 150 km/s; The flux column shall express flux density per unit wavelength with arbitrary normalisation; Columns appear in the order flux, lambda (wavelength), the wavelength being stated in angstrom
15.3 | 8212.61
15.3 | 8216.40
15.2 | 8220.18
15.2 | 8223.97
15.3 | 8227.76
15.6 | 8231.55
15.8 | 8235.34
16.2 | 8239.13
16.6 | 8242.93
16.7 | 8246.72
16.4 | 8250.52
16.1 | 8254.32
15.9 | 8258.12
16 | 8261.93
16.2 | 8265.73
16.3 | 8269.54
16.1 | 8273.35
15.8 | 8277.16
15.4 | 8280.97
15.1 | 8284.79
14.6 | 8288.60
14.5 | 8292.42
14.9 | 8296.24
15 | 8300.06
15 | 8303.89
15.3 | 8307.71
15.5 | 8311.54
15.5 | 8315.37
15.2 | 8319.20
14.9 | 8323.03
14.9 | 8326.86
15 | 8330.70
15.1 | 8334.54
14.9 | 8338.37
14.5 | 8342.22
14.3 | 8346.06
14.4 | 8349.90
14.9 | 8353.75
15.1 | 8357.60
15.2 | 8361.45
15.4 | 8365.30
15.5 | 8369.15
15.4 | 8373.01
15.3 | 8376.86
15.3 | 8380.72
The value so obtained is 0.5 angstrom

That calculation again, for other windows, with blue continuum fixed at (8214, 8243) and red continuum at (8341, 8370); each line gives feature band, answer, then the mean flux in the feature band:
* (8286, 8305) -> 0.5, 14.8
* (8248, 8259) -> -0.5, 16.2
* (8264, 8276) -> -0.6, 16.2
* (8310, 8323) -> -0.2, 15.3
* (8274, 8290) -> 0.0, 15.3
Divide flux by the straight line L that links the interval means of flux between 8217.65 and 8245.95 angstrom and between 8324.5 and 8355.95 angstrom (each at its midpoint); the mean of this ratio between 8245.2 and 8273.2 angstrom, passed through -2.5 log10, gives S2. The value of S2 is -0.05 mag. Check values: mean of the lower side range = 15.7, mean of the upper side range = 14.8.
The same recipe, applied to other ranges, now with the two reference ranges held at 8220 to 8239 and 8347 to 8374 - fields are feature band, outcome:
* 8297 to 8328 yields 0.01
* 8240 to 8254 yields -0.07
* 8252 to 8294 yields -0.02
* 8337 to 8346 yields 0.04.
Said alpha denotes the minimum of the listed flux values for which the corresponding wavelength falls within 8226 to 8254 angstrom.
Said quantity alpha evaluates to 15.3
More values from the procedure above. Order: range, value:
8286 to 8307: 14.5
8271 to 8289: 14.6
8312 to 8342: 14.9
